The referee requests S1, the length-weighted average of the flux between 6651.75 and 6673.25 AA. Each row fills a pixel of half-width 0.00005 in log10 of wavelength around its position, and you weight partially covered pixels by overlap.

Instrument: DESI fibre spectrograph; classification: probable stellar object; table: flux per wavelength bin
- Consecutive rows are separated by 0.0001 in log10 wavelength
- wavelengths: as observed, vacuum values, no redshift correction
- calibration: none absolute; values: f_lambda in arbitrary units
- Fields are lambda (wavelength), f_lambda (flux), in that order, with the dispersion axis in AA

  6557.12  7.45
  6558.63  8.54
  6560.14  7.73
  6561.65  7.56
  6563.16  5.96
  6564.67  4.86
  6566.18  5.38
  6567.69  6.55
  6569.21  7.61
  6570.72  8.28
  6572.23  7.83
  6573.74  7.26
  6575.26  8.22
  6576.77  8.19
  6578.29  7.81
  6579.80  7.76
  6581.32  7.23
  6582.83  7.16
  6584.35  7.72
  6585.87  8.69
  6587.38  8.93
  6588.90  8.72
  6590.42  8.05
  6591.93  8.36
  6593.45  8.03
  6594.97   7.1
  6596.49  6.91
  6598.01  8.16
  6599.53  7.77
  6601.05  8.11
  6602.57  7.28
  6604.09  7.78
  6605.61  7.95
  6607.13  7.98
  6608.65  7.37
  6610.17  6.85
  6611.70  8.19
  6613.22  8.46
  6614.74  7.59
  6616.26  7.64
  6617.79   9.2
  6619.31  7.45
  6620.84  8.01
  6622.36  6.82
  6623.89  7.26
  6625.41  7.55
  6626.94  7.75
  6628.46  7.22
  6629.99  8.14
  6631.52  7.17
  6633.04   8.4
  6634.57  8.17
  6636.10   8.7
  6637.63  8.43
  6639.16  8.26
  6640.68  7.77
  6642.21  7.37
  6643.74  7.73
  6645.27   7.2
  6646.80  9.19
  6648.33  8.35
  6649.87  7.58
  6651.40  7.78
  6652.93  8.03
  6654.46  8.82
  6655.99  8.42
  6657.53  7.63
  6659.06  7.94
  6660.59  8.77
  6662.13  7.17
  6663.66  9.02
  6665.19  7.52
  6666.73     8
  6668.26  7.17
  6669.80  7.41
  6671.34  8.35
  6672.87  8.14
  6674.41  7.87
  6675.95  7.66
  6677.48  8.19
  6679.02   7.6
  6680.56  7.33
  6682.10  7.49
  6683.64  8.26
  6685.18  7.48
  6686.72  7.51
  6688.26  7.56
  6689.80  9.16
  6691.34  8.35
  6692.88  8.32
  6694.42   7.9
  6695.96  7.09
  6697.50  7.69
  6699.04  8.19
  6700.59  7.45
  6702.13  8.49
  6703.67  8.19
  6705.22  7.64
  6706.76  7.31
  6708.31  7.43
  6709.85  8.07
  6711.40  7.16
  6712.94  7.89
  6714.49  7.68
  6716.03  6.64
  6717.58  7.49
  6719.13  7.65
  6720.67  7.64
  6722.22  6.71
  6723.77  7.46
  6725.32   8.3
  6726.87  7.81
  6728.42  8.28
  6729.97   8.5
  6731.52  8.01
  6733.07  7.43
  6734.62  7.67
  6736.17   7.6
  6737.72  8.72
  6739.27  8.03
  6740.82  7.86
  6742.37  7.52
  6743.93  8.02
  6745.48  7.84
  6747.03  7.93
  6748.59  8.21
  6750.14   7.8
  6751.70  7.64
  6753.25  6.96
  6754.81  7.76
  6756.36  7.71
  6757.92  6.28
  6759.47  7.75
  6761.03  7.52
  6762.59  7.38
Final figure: 8.02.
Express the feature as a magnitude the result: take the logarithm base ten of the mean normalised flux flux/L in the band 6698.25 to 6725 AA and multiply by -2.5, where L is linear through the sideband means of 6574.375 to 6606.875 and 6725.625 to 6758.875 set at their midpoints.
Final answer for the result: 0.03 mag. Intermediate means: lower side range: 7.9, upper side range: 7.8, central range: 7.6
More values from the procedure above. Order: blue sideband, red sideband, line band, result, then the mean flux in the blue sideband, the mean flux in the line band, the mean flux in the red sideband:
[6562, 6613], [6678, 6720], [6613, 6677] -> -0.036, 7.59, 7.93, 7.74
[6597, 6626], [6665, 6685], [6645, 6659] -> -0.051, 7.75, 8.13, 7.76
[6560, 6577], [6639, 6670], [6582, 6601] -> -0.094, 7.07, 7.97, 7.96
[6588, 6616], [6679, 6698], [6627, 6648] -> -0.022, 7.82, 7.98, 7.84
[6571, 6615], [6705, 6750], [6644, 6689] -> -0.016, 7.85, 7.91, 7.74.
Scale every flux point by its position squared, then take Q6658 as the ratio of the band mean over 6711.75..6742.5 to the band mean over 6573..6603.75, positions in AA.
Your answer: 1.03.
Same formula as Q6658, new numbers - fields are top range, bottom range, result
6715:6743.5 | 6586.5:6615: 1.02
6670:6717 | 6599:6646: 1.02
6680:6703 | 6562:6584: 1.14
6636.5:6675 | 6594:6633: 1.05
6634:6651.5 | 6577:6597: 1.04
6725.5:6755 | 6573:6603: 1.05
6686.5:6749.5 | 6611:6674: 1.01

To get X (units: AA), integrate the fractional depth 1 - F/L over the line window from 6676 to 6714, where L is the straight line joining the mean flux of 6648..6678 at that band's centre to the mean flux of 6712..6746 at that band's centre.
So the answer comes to 0.3 AA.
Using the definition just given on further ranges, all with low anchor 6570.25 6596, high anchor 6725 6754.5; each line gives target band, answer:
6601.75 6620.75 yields 0.3 AA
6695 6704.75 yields 0.1 AA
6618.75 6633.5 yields 0.7 AA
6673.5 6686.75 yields 0.3 AA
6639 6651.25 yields 0.0 AA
